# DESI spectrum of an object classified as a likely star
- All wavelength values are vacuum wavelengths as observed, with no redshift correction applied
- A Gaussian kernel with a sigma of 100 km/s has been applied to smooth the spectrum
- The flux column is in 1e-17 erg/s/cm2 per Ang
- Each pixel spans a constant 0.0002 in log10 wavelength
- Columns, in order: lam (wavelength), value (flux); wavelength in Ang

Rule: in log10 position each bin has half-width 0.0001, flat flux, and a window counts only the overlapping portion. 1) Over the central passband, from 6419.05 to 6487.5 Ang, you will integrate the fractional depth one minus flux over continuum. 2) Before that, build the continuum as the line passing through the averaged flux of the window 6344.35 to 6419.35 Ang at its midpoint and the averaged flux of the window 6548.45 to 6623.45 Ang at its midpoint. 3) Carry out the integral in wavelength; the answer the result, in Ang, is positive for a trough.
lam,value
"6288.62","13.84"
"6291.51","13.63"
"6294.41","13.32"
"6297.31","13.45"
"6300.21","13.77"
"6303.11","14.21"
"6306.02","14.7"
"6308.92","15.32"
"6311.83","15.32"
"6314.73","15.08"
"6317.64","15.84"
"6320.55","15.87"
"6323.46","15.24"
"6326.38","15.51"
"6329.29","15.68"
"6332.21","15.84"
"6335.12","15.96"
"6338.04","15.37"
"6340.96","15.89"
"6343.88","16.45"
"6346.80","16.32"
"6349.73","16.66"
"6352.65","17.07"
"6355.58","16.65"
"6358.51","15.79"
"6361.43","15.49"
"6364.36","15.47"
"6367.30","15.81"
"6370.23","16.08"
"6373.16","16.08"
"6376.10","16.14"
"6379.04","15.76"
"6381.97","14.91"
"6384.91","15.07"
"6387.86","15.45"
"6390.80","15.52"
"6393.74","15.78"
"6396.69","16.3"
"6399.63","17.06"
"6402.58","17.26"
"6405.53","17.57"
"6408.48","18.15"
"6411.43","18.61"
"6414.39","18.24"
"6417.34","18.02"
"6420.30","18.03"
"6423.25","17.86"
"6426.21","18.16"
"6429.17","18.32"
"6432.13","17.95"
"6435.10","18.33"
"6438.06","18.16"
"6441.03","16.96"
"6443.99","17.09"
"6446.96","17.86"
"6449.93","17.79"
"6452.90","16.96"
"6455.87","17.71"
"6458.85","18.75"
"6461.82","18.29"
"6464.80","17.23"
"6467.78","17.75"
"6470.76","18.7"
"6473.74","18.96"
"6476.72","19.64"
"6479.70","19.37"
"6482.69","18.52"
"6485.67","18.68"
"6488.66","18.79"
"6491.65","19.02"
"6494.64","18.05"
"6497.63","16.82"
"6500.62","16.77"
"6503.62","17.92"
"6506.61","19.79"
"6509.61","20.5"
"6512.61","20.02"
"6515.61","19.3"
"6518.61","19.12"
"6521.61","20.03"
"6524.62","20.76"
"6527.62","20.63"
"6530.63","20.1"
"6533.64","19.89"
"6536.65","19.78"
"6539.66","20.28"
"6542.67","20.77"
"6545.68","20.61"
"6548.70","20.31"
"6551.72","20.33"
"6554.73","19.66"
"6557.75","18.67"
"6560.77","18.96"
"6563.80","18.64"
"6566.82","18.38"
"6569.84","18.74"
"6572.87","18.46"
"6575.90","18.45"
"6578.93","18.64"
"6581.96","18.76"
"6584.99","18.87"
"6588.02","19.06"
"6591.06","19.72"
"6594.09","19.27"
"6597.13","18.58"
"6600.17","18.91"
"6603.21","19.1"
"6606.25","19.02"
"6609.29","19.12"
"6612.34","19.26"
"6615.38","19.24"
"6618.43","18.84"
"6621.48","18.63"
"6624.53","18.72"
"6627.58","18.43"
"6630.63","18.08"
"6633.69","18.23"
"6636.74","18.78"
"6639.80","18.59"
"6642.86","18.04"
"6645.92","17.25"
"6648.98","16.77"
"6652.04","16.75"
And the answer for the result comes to -3.1 Ang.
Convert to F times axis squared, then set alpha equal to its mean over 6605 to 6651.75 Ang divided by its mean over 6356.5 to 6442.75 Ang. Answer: 1.17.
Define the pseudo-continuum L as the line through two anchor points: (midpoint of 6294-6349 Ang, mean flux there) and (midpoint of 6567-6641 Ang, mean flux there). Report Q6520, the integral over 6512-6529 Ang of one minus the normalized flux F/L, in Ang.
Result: -2.1 Ang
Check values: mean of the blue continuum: 15.3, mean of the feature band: 20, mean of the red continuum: 18.8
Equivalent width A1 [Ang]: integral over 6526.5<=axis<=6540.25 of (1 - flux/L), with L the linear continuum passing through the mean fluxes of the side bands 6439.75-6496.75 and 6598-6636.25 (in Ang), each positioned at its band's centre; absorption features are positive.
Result -1.2 Ang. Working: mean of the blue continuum 18.2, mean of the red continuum 18.8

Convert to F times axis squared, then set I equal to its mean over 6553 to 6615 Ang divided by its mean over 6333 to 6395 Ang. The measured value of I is 1.3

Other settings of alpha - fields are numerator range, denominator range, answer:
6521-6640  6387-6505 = 1.12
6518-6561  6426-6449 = 1.16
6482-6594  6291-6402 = 1.31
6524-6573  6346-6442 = 1.23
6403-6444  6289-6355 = 1.21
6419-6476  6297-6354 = 1.20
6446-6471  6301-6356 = 1.18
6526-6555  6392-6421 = 1.21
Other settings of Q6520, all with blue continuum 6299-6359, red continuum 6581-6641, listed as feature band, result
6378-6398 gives 1.0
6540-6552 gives -1.6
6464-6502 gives -2.1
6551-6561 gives -0.6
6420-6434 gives -1.1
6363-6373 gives 0.2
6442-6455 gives -0.3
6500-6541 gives -4.3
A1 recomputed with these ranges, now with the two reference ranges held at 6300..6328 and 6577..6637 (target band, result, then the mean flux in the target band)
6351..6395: 0.2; 15.8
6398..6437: -3.6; 18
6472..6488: -1.6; 19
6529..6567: -3.5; 19.8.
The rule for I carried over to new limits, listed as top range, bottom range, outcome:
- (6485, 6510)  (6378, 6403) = 1.20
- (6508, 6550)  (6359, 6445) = 1.24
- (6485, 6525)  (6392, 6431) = 1.10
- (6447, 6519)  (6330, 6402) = 1.20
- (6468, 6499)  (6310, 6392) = 1.23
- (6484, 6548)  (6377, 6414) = 1.22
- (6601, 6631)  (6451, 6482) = 1.08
